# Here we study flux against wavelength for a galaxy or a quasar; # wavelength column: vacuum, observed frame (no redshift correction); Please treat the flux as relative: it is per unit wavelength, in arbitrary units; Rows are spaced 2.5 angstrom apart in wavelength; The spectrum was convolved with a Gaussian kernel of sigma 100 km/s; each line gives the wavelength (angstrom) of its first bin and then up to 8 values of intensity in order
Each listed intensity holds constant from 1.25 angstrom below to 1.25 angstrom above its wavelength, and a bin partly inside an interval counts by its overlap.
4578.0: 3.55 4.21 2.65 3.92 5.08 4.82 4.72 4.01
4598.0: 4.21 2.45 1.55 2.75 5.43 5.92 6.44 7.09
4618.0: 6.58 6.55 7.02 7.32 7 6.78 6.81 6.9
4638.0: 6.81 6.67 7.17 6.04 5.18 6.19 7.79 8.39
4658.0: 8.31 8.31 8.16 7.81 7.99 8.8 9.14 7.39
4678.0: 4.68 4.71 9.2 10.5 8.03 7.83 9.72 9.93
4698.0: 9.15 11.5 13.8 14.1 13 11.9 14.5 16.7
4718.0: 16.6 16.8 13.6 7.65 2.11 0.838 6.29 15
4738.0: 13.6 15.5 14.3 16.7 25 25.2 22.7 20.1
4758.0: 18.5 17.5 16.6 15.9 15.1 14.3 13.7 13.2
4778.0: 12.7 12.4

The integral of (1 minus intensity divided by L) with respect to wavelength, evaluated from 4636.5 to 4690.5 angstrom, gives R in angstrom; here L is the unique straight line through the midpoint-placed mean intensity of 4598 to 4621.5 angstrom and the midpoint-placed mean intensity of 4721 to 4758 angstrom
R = 7.8 angstrom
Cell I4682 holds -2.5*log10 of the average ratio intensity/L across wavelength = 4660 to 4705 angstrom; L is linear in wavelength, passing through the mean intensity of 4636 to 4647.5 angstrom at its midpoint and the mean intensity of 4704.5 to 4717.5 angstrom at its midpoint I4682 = 0.25 mag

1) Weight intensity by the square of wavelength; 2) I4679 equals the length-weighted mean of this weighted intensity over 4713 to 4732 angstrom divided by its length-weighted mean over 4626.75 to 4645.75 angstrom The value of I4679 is 1.65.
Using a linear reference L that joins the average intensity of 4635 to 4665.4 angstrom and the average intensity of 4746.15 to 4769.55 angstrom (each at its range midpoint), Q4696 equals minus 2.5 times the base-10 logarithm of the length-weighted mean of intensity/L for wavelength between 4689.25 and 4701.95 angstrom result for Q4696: 0.27 mag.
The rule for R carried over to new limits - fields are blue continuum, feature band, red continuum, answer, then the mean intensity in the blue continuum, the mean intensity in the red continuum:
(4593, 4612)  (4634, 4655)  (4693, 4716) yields 1.99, 3.86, 12.4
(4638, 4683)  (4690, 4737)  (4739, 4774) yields 6.33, 7.26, 17.9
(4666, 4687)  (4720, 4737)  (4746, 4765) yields 7.81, 7.8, 20.4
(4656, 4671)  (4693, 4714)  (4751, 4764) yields 1.60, 8.21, 19.5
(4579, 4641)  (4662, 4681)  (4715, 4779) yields 4.19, 5.32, 14.8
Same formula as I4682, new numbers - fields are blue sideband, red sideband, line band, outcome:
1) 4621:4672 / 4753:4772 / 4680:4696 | 0.242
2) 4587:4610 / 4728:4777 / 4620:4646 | -0.065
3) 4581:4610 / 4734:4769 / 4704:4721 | -0.020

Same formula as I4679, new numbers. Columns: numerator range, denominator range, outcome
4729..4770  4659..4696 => 2.04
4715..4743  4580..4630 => 2.37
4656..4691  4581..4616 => 1.90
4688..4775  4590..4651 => 2.56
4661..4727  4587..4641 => 1.94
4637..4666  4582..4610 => 1.92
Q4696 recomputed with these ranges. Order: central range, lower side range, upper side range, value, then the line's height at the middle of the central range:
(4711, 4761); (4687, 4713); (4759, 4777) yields -0.115 mag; 13.3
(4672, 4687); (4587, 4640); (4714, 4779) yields 0.320 mag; 10.2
